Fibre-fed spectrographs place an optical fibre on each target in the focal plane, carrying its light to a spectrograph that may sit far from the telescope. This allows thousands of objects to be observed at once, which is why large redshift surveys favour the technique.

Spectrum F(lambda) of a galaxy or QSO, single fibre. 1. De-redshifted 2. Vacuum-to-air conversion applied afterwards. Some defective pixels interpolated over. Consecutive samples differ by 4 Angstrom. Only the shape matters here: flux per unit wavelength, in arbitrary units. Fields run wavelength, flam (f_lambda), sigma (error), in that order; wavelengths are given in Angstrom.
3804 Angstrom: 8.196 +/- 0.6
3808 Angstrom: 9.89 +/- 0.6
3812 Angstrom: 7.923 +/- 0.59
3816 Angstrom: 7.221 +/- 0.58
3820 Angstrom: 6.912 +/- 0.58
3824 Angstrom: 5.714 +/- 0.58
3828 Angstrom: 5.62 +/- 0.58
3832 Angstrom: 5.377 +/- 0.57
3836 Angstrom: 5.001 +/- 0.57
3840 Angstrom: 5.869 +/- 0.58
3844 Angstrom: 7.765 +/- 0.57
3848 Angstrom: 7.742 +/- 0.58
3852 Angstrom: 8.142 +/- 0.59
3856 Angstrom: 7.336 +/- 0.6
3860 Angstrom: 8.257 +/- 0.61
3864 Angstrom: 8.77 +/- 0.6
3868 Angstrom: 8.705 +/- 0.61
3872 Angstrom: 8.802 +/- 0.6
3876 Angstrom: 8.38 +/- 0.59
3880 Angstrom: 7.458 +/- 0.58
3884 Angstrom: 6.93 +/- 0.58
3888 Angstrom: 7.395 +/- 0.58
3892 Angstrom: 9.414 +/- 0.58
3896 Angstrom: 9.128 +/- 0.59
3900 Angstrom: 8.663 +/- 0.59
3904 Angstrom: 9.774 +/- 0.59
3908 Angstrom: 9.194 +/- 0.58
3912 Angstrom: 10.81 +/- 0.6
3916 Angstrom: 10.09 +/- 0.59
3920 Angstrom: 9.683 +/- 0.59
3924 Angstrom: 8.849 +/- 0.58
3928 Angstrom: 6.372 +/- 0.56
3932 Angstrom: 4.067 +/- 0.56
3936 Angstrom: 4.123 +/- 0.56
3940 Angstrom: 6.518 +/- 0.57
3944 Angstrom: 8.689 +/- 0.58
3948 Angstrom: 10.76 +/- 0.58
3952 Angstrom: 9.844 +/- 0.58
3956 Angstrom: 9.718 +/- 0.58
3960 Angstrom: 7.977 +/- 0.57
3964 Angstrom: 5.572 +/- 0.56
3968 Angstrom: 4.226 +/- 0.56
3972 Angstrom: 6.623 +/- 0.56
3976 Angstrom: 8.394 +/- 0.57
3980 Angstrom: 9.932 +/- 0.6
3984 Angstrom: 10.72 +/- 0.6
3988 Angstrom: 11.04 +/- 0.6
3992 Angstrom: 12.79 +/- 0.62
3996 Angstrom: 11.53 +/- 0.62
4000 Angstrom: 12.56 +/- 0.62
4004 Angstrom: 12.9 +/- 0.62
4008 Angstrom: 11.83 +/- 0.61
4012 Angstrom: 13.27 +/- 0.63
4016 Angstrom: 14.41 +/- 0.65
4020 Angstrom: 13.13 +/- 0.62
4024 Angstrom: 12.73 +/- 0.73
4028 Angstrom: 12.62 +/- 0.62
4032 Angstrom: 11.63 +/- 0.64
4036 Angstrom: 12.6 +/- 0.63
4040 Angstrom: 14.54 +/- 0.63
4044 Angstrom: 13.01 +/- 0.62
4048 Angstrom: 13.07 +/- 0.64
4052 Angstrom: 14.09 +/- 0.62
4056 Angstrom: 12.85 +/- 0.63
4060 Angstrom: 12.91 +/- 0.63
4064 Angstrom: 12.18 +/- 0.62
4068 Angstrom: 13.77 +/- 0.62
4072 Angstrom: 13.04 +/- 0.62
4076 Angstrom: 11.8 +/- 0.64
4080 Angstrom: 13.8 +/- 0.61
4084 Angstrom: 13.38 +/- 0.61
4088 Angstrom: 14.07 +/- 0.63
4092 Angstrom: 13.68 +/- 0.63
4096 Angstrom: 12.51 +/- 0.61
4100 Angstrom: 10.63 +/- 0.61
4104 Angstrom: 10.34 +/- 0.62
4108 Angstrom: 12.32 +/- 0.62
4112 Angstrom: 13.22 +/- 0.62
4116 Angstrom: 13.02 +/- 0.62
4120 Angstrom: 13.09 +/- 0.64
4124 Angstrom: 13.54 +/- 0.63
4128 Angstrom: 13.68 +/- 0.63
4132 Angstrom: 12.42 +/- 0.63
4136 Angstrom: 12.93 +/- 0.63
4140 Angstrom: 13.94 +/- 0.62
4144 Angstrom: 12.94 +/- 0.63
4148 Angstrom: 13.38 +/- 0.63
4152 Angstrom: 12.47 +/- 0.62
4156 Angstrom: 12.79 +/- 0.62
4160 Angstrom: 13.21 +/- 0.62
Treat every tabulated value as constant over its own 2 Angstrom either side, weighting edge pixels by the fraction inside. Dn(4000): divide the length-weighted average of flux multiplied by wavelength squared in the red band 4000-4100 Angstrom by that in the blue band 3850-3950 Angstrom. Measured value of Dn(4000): 1.7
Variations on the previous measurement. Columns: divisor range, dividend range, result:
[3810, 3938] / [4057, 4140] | 1.87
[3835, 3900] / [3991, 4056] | 1.77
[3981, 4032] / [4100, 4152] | 1.10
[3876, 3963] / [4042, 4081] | 1.68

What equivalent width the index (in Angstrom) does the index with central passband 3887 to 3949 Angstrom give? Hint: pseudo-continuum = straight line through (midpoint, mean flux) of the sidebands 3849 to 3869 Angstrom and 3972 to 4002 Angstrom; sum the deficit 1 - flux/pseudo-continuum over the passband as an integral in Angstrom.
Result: 6.6 Angstrom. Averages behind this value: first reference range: 8.19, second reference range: 10.7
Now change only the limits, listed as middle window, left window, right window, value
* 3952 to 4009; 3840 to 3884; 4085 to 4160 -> 3.2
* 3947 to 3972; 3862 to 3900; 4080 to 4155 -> 5.1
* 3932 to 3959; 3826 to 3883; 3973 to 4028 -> 6.0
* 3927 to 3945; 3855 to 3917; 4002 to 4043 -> 7.9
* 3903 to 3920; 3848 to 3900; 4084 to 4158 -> -1.9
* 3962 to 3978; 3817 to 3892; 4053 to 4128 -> 6.1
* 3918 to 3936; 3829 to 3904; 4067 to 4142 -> 4.2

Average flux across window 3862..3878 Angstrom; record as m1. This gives 8.66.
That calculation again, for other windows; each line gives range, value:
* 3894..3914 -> 9.51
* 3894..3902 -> 8.9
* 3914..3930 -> 8.75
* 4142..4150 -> 13.2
